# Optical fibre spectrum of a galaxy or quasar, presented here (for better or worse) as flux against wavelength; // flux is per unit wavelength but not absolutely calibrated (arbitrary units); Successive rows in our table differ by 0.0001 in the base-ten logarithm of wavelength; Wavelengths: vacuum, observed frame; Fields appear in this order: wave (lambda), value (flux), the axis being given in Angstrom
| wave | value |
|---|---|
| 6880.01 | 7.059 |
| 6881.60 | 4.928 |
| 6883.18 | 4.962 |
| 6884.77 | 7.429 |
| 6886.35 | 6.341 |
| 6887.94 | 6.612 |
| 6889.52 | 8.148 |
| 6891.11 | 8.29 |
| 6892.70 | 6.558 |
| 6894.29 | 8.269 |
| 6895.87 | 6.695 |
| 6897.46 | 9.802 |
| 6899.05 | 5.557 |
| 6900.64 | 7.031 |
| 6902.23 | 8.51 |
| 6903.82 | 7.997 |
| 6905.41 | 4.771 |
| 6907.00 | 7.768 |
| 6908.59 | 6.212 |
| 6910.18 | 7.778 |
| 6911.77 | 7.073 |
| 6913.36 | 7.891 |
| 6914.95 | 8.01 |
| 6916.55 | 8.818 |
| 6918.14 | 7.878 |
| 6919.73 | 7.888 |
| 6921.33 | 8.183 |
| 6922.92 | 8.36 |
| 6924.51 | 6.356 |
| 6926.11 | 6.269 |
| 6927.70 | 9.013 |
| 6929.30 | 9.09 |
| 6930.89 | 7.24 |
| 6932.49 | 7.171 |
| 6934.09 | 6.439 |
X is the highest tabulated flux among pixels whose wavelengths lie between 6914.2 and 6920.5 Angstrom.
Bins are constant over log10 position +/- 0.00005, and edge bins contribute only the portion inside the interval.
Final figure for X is 8.818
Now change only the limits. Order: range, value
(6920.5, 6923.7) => 8.36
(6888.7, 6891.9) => 8.29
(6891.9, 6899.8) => 9.802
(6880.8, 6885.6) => 7.429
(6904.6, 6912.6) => 7.778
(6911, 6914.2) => 7.891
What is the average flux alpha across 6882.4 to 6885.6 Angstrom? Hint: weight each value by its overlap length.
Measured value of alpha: 6.2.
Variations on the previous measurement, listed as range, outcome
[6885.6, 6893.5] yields 7.19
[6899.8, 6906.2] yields 7.07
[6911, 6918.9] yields 7.94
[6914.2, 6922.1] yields 8.15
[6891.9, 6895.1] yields 7.41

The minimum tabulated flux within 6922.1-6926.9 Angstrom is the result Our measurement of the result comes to 6.269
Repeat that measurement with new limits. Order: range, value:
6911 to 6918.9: 7.073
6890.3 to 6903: 5.557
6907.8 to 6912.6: 6.212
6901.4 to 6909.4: 4.771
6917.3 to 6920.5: 7.878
